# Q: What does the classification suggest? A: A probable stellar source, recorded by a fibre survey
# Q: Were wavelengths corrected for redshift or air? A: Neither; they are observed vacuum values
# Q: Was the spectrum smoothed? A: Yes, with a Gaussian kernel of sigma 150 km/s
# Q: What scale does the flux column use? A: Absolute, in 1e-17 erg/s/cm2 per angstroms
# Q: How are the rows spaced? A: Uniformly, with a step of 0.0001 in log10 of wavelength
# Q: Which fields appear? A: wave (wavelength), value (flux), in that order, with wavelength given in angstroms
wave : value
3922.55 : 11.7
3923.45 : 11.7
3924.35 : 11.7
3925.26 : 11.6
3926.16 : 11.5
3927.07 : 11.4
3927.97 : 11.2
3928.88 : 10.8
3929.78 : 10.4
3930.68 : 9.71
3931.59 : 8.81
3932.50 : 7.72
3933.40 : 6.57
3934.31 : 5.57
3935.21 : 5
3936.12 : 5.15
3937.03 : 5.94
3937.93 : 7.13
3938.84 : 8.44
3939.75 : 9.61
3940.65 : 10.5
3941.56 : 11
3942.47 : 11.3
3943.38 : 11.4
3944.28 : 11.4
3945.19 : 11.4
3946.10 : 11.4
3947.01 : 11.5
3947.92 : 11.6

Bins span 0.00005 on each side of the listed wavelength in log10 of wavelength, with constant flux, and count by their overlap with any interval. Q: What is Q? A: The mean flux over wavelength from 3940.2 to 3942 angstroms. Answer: 10.8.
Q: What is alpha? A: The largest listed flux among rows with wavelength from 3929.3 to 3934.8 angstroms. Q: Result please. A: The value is 10.4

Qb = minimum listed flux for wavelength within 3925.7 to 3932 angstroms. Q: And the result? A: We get 8.81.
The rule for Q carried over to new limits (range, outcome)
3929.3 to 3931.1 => 10.1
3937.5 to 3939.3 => 7.77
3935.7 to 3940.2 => 7.27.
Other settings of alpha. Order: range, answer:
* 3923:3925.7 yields 11.7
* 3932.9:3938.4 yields 7.13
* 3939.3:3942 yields 11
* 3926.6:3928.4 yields 11.4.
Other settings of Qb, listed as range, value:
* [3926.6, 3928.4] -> 11.2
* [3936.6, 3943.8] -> 5.94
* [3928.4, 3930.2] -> 10.4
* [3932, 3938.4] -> 5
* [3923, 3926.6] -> 11.5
